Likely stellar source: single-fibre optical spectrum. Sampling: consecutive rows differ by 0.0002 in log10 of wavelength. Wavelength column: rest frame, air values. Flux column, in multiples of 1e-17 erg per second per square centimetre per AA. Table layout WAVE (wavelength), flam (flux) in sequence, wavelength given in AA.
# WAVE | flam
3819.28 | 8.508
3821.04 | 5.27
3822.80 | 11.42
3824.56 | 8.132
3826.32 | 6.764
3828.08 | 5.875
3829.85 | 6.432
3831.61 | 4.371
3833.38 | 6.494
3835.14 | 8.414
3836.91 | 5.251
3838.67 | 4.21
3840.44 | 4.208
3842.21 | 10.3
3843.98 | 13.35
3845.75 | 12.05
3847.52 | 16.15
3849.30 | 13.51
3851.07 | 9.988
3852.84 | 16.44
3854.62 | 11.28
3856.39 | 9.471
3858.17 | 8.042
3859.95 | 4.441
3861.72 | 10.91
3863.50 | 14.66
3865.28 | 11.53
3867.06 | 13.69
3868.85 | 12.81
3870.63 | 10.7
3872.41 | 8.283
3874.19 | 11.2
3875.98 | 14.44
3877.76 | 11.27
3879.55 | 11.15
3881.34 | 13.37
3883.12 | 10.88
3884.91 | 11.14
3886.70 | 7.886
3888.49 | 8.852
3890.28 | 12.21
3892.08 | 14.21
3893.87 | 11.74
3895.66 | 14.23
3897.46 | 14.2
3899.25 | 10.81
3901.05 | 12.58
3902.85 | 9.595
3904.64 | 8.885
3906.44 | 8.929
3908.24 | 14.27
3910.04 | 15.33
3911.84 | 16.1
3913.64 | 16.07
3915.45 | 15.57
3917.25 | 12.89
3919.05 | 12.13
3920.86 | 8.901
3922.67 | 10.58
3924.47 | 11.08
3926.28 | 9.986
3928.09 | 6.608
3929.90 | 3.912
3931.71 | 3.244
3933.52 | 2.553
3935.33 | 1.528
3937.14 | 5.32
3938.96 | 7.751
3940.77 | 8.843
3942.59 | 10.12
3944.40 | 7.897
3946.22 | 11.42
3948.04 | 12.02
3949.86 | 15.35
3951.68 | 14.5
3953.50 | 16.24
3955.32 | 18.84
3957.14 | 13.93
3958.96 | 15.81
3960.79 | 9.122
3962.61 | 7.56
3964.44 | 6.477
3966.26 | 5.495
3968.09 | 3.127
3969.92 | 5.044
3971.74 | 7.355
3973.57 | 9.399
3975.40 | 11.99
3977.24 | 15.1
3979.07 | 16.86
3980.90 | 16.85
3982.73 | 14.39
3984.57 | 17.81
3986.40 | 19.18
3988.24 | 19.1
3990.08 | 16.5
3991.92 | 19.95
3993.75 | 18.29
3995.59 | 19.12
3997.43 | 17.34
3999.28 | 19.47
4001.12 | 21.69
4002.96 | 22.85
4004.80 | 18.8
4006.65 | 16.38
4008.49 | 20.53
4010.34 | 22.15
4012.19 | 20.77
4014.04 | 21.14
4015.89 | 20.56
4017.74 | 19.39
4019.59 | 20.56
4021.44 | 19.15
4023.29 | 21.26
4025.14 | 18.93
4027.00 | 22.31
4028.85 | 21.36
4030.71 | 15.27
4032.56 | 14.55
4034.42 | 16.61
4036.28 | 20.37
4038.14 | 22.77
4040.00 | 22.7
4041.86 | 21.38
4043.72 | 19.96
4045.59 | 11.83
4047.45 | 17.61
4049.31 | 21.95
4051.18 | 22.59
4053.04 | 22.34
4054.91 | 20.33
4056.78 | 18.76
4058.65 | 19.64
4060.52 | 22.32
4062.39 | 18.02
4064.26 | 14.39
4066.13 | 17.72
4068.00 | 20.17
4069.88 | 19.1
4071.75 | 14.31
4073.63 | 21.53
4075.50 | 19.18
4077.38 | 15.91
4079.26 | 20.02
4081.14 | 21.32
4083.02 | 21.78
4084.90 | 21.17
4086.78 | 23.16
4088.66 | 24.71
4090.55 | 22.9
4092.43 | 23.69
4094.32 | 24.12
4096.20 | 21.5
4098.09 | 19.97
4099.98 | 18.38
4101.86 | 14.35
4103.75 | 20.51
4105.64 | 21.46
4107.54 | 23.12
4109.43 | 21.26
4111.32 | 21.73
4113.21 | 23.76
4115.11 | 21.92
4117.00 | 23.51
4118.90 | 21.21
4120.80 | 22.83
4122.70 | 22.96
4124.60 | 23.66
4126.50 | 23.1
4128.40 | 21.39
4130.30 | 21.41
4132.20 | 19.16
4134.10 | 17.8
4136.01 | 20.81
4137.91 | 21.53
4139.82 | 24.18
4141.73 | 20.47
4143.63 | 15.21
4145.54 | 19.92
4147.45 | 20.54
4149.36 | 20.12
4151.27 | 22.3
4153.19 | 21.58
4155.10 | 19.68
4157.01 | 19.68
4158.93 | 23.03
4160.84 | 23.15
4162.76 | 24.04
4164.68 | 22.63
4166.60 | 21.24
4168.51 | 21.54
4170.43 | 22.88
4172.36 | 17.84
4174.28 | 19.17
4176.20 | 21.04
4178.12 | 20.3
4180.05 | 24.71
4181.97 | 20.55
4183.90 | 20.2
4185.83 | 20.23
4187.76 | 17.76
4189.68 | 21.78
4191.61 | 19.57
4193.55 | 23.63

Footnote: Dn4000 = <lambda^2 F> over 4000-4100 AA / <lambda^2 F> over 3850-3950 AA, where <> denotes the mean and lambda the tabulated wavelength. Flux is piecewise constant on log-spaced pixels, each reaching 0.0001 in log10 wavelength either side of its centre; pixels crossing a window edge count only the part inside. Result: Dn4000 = 2.03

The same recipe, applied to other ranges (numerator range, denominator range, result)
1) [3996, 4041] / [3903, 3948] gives 2.17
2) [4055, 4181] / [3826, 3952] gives 2.27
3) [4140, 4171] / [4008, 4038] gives 1.15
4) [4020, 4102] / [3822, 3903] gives 2.10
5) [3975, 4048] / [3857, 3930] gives 1.75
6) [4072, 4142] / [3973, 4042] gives 1.19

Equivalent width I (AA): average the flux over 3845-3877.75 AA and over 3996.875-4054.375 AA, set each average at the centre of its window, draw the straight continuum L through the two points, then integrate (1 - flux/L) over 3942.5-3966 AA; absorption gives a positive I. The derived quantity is 5.94 AA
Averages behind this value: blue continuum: 11.6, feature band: 12.1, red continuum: 19.8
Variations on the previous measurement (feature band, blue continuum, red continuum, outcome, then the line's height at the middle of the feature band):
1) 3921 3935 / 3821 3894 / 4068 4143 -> 6.8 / 13.2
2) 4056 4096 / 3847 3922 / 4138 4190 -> -4.6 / 18.1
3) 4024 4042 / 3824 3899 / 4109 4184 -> -2.7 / 17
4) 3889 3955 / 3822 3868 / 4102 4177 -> 8.8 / 12.6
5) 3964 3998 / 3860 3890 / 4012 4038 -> 7.0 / 17.1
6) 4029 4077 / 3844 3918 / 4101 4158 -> -2.0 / 18.3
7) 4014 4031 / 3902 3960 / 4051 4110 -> -3.6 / 16.6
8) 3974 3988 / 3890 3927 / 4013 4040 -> 0.8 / 16.9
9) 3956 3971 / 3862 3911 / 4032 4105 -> 6.6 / 15.2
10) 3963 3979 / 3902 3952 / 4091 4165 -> 5.2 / 12.5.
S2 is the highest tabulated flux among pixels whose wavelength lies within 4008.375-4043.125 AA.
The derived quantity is 22.77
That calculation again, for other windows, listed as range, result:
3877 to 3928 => 16.1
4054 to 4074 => 22.32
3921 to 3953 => 15.35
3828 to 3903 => 16.44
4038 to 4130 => 24.71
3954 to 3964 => 18.84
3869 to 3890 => 14.44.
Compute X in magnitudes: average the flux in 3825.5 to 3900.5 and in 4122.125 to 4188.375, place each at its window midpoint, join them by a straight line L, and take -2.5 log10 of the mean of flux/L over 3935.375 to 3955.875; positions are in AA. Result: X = 0.211 mag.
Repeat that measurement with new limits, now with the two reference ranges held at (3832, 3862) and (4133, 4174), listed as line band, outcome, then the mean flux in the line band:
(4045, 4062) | -0.15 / 19.8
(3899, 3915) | -0.07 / 12.7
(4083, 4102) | -0.17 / 21.7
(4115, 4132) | -0.13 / 22.3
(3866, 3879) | -0.12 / 11.7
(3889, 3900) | -0.13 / 12.8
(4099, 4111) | -0.04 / 20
